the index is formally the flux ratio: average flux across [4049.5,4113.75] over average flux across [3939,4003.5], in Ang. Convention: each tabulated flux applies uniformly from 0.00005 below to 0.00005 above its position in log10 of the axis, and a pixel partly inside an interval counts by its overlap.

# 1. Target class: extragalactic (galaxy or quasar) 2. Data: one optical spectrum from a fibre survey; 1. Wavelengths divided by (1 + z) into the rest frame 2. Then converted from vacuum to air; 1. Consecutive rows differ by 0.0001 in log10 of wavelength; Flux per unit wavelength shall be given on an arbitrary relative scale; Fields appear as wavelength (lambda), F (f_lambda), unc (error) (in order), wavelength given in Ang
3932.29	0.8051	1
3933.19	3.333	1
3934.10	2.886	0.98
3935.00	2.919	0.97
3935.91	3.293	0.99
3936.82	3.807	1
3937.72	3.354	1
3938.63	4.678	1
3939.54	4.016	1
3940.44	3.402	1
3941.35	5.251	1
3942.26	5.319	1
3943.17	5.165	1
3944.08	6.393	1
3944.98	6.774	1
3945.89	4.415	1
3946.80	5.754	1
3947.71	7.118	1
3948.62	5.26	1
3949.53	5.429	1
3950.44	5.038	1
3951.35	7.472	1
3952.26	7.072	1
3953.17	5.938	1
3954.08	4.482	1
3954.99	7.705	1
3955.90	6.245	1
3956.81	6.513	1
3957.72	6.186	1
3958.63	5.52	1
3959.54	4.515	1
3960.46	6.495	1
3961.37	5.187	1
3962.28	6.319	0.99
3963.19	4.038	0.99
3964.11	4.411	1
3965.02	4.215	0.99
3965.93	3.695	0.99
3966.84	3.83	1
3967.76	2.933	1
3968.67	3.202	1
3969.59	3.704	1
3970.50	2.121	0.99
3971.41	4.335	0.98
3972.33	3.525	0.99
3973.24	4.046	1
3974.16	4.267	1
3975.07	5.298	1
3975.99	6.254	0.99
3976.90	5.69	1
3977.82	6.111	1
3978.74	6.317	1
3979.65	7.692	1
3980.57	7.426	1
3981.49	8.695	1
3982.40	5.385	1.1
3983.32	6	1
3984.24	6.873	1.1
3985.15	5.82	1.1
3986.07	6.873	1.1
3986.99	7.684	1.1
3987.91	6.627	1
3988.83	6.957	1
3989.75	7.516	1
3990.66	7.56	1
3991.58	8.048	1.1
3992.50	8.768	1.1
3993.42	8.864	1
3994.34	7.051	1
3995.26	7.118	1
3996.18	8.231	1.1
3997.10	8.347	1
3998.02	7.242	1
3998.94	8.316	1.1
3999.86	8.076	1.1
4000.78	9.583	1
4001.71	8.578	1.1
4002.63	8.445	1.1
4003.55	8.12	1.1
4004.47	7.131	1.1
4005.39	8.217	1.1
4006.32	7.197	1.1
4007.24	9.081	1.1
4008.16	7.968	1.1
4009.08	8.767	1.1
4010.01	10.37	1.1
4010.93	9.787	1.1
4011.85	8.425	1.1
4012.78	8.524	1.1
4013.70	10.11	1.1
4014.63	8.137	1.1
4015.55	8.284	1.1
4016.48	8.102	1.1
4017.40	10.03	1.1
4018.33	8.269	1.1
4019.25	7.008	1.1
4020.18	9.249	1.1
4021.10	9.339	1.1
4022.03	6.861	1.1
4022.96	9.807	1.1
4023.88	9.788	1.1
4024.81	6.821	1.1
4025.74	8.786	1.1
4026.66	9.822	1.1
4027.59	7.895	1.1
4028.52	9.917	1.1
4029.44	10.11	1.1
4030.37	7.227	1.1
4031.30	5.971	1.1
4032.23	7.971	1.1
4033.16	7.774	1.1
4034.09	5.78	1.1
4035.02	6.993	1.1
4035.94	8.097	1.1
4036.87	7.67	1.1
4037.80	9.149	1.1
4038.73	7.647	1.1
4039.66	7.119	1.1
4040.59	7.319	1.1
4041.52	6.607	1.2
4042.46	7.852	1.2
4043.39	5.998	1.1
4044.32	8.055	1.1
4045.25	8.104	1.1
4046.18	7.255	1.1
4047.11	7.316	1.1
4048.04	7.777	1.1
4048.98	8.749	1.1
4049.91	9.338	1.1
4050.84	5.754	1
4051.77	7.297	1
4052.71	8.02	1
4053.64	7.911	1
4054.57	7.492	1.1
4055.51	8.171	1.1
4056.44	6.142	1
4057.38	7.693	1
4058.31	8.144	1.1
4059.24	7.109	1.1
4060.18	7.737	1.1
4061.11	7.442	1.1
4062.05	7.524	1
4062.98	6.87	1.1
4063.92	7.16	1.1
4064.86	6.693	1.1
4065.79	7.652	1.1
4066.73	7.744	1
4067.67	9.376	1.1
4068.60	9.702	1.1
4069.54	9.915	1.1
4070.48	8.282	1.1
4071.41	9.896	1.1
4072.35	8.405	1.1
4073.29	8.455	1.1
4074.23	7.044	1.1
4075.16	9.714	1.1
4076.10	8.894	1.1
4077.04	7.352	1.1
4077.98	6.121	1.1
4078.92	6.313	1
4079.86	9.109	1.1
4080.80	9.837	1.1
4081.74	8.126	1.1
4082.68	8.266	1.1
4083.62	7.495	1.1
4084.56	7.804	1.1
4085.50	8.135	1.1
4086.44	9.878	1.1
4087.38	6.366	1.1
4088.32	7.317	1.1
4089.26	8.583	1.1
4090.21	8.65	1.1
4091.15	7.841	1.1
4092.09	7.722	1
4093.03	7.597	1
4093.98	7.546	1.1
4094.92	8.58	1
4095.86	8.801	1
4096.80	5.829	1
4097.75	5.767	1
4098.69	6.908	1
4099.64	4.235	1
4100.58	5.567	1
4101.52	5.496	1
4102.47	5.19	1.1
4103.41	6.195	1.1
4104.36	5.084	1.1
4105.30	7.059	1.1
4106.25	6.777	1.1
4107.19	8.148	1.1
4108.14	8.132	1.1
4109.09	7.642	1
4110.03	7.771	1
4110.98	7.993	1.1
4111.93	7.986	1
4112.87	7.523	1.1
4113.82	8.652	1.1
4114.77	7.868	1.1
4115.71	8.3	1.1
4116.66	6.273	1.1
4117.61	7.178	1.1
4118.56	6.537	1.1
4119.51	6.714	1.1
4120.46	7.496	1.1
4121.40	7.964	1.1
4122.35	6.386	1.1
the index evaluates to 1.3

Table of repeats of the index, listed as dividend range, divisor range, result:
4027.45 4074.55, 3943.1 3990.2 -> 1.38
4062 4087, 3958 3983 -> 1.64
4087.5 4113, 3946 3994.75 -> 1.21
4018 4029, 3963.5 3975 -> 2.31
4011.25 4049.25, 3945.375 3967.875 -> 1.48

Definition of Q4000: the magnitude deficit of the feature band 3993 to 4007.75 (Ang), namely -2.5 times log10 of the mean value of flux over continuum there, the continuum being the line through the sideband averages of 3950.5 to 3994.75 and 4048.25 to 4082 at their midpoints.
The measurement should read -0.24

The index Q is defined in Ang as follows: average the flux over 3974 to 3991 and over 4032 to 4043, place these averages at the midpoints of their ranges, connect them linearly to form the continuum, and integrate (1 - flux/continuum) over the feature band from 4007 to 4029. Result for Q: -5.0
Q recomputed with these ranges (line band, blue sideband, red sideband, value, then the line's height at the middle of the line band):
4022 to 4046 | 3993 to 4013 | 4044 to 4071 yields 0.4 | 8.04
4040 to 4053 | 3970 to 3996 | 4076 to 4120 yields -1.1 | 6.94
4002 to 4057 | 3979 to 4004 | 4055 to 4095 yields -2.1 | 7.79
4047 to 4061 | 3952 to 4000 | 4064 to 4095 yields 0.0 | 7.65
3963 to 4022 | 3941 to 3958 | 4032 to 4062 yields -2.6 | 6.67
